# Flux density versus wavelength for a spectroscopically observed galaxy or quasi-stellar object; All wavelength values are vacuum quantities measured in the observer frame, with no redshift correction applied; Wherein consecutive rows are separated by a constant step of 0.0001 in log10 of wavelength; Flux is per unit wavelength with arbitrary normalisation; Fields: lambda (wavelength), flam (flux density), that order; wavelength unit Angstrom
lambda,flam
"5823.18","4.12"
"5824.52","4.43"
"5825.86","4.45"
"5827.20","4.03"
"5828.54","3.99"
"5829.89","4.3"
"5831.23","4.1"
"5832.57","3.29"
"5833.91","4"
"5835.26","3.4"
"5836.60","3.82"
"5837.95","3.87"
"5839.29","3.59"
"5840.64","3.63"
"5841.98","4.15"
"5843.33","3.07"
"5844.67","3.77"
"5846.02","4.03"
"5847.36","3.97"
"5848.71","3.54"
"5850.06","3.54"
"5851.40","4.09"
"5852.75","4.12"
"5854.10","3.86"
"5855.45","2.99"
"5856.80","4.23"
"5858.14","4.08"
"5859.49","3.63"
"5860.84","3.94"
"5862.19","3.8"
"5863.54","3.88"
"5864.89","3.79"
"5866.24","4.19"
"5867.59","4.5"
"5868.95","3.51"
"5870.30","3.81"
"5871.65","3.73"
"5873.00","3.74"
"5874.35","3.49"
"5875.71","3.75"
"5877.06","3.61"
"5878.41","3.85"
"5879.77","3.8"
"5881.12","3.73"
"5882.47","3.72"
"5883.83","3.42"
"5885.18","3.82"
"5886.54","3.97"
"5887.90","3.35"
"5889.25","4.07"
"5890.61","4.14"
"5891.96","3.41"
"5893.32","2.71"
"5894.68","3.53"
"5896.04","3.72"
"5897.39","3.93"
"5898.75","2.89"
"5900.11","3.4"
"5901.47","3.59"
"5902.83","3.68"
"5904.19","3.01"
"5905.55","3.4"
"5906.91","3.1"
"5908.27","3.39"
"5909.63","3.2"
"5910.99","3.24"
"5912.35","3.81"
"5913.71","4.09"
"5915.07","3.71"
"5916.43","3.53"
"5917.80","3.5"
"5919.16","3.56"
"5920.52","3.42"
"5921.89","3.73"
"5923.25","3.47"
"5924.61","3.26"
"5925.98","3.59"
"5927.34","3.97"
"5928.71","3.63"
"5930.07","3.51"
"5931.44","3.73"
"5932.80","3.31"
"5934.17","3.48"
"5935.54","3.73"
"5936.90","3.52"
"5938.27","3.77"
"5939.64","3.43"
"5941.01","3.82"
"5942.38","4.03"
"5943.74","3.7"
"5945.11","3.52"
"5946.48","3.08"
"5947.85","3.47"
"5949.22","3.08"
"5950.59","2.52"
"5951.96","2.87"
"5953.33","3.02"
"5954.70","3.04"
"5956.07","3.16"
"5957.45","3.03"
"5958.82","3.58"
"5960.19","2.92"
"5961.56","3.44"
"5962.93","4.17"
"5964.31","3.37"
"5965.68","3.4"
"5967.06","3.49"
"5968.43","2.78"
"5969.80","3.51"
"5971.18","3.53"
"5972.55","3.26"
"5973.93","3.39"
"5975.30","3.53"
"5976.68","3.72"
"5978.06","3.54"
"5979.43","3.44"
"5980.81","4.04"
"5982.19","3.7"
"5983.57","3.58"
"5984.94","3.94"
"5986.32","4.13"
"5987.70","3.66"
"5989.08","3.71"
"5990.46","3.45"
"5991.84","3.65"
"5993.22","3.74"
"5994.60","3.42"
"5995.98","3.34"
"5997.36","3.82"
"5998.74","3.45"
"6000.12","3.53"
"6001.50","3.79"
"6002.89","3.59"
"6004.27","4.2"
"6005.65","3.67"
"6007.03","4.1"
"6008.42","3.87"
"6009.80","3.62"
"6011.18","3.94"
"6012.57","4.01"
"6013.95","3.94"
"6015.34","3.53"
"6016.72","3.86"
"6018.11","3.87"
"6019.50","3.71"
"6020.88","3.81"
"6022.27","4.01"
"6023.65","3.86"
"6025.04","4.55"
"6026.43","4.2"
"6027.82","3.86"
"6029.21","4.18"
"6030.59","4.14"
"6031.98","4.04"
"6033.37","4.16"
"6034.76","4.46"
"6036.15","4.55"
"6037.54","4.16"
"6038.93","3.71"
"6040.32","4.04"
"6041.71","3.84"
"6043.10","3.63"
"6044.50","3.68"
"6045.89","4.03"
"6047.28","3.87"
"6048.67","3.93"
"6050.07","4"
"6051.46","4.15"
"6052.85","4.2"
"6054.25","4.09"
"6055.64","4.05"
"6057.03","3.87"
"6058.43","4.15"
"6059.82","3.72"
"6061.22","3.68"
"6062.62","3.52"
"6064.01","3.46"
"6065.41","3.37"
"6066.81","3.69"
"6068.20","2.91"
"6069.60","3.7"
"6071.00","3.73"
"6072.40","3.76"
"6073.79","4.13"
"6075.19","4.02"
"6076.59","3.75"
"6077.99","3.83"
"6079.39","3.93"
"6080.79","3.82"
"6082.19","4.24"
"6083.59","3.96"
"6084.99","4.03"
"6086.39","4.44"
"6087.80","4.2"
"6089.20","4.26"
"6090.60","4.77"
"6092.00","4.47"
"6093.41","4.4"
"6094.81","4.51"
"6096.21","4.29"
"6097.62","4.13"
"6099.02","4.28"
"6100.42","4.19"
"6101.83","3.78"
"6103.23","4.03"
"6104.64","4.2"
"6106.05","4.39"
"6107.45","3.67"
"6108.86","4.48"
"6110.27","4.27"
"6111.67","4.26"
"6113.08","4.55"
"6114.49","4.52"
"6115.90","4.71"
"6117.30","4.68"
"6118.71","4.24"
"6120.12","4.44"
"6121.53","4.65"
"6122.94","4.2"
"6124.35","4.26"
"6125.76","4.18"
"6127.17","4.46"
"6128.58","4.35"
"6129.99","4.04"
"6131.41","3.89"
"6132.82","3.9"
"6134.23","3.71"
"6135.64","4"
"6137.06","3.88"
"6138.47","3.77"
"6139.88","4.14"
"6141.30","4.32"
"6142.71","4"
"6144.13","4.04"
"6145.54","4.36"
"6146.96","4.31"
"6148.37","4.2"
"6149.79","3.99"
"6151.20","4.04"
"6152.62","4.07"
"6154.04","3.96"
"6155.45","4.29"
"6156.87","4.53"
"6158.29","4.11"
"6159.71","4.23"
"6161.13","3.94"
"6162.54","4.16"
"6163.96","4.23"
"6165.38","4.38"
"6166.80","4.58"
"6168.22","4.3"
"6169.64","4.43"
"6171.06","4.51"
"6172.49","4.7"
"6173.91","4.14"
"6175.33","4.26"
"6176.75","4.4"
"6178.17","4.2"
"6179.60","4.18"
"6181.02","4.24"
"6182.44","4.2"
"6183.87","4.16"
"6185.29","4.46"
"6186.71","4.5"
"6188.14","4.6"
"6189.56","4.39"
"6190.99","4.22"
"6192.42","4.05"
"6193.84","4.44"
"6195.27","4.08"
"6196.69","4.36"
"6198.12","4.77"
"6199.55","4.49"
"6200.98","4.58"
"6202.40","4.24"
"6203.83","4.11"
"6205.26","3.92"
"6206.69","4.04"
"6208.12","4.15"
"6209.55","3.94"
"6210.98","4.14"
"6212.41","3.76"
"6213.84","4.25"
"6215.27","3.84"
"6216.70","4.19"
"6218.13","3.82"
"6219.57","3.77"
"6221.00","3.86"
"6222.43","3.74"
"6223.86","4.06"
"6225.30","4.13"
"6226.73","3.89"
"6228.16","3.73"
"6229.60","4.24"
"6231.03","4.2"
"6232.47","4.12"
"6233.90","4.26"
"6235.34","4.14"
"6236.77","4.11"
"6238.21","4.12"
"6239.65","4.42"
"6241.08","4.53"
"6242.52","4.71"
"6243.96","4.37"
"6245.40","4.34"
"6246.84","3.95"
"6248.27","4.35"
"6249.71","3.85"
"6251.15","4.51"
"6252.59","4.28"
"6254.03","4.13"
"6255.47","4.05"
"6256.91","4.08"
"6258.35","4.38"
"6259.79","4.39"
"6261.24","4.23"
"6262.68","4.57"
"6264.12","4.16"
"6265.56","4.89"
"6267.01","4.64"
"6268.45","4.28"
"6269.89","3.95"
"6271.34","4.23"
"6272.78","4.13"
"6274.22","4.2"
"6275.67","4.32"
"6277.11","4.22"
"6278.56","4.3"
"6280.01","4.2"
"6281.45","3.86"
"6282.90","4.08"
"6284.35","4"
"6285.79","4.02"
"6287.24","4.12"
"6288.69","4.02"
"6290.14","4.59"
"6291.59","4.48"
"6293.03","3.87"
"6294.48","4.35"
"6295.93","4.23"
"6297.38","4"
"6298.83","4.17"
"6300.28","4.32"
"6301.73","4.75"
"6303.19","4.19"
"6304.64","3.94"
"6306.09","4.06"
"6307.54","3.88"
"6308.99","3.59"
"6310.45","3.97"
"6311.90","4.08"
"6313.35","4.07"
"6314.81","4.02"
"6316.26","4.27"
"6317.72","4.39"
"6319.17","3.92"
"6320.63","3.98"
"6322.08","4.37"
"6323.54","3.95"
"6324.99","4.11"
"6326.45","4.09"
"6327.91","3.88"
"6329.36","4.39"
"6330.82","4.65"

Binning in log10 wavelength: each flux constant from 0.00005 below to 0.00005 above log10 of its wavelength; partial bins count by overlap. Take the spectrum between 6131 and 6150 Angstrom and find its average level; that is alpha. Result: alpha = 4.04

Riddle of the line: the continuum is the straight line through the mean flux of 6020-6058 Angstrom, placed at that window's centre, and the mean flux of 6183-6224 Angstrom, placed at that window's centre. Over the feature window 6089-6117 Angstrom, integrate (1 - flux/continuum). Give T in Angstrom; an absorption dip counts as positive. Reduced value -1.5 Angstrom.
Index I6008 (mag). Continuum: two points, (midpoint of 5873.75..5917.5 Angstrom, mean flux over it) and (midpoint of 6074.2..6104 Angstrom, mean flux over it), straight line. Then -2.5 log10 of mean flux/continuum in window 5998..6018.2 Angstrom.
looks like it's 0.03 mag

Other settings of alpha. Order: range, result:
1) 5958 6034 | 3.72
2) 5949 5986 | 3.38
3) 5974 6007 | 3.68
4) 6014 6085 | 3.91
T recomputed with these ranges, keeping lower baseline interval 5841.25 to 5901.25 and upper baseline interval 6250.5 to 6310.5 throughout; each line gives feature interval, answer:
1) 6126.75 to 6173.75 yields -1.4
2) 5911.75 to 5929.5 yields 0.7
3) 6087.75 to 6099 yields -1.1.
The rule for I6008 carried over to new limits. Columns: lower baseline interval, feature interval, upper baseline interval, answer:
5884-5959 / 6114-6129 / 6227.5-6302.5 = -0.13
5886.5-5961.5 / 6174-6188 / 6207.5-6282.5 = -0.07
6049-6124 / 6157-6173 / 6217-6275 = -0.05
